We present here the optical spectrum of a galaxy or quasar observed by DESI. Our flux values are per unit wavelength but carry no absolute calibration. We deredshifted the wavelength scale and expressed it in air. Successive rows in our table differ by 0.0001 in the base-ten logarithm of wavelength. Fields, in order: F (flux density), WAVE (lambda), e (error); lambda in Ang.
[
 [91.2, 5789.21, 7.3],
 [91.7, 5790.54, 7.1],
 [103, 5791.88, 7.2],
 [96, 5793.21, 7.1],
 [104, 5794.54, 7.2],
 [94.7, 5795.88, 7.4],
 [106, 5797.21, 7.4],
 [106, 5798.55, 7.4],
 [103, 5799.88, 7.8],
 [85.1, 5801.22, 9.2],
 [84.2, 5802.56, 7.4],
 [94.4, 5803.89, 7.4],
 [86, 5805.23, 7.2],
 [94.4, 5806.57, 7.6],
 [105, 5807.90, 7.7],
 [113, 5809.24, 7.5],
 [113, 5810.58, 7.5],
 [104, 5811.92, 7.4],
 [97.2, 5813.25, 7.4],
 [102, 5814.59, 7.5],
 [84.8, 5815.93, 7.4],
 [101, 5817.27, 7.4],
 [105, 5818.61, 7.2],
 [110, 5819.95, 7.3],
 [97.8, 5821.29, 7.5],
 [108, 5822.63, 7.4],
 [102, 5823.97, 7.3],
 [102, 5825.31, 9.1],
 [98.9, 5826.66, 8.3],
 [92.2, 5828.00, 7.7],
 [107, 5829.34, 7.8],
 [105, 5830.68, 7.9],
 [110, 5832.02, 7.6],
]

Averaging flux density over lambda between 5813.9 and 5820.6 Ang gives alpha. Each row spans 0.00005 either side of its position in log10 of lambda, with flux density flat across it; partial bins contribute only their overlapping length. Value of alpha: 100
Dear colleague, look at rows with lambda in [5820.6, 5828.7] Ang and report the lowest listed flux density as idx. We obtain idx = 92.2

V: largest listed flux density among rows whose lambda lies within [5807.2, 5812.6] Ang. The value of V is 113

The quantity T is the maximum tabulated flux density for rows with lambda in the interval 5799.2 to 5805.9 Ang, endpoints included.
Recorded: 103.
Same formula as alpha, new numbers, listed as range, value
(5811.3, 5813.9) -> 101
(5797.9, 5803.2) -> 94.5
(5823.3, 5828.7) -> 98.8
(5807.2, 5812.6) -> 109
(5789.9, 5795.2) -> 98.7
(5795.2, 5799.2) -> 102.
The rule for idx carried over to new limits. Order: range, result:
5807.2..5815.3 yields 97.2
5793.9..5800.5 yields 94.7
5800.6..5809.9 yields 84.2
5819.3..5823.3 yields 97.8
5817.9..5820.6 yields 105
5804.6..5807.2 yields 86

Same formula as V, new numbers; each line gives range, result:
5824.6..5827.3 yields 102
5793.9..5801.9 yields 106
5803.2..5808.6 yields 105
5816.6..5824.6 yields 110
